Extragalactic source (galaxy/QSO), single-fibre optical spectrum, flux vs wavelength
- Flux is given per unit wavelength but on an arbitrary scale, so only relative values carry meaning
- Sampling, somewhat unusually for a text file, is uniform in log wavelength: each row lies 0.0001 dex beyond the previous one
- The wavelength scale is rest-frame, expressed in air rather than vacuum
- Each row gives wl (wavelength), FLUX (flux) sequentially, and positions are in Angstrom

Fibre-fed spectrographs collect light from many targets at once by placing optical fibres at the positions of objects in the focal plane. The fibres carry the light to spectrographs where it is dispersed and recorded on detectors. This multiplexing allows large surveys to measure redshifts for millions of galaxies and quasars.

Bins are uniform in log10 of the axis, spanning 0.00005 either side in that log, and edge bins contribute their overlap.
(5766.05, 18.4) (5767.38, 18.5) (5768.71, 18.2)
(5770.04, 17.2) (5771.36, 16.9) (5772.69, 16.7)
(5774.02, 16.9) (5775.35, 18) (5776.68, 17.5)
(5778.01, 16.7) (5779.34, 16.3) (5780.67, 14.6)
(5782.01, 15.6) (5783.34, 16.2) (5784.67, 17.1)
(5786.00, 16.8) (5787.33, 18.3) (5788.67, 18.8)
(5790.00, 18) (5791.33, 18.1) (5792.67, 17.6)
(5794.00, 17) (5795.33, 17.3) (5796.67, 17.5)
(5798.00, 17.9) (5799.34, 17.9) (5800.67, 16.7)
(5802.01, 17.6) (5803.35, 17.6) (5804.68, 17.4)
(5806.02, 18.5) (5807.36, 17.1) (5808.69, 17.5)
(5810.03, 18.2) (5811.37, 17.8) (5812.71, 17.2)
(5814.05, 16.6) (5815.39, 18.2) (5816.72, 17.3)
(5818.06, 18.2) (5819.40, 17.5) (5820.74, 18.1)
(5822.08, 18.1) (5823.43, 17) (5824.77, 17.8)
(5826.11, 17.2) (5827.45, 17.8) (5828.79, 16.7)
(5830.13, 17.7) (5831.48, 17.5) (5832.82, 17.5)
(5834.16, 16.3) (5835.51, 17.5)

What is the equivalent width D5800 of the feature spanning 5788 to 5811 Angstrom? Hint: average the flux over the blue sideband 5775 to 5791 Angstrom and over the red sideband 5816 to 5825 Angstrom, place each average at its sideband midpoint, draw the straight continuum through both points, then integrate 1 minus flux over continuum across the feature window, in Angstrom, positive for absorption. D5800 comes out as -0.5 Angstrom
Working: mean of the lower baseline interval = 17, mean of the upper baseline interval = 17.7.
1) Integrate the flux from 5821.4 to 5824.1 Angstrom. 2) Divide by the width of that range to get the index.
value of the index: 17.5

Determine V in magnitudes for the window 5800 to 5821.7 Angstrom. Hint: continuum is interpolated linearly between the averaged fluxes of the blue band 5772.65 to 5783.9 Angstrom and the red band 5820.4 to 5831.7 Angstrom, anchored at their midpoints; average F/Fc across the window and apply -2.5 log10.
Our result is -0.03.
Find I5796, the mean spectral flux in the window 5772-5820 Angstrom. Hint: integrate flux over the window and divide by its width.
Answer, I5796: 17.3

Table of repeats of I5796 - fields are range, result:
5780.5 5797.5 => 17.2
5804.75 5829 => 17.6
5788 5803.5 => 17.7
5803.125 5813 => 17.7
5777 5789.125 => 16.7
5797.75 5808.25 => 17.6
